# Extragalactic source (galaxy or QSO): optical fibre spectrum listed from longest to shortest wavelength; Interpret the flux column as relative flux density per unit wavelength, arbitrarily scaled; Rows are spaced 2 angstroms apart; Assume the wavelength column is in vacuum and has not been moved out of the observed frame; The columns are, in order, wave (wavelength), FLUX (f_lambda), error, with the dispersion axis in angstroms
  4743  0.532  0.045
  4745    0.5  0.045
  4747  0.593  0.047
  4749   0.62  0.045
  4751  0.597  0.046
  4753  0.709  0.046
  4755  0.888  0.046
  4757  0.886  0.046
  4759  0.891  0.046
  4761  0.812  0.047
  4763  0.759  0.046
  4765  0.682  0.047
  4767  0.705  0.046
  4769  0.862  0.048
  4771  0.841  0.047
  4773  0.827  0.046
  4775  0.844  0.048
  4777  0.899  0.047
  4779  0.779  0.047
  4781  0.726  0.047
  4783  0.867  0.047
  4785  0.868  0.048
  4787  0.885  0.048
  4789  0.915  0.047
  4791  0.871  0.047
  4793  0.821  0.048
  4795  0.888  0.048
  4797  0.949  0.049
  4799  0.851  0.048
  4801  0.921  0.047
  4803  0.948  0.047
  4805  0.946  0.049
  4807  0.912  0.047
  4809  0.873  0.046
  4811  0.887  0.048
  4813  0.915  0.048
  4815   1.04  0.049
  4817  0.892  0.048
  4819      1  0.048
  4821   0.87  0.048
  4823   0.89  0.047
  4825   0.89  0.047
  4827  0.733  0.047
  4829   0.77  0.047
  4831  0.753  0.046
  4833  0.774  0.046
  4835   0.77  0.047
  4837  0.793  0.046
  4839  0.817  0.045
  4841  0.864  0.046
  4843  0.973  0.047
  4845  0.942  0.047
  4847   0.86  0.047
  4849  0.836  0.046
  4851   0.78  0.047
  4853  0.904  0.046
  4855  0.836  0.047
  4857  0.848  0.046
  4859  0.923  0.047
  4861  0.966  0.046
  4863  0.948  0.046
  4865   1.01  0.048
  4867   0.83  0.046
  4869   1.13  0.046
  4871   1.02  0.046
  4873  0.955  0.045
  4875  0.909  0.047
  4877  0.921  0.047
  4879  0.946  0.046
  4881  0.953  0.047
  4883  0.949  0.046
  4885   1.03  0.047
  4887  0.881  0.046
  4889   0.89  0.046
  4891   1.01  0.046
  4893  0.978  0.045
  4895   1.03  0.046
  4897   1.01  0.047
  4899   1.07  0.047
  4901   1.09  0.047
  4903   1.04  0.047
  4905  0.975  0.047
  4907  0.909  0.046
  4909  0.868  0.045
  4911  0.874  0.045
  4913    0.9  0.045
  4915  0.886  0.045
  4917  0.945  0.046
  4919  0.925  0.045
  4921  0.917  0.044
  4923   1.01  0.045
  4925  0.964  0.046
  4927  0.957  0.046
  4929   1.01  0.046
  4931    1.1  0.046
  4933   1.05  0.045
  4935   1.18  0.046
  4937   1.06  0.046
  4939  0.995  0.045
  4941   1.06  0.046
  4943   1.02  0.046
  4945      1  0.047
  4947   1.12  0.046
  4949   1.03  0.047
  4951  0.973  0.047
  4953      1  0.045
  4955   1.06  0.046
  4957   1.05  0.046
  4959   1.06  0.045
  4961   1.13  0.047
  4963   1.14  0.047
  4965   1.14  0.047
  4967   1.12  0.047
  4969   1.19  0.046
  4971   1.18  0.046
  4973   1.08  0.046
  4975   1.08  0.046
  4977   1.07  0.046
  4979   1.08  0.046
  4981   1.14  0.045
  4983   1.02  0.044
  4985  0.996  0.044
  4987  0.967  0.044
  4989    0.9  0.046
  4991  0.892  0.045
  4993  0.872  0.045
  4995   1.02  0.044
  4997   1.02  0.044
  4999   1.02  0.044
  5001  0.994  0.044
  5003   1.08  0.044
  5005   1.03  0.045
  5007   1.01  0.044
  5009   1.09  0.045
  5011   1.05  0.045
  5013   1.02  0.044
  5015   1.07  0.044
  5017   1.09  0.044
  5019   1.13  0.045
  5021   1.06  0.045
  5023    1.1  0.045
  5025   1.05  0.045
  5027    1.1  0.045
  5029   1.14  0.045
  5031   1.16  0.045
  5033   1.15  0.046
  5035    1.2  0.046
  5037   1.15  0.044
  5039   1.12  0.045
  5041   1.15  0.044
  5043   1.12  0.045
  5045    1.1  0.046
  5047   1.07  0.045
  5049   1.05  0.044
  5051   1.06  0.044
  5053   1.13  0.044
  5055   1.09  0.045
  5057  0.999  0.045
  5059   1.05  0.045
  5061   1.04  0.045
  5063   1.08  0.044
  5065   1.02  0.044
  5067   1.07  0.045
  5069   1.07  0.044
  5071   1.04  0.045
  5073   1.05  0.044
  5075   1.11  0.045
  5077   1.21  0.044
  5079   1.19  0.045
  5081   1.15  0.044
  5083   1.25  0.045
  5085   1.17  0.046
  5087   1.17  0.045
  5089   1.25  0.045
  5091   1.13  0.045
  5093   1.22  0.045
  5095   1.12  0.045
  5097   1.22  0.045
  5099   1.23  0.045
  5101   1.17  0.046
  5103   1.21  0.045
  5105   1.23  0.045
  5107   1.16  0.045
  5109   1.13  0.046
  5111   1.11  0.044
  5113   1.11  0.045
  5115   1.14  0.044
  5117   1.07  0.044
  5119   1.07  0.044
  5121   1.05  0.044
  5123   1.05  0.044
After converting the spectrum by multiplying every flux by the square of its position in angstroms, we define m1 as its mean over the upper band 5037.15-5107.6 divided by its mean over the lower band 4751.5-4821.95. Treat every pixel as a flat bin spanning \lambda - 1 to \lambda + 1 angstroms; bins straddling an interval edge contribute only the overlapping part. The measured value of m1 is 1.5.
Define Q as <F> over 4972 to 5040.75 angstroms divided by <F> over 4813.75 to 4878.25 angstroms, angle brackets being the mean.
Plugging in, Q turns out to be 1.19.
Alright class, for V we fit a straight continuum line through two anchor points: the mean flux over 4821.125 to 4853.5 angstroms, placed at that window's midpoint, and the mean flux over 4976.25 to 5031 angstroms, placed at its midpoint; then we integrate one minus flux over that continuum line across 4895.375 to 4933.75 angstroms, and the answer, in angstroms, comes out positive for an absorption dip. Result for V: -1.8 angstroms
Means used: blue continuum 0.834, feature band 0.974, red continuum 1.04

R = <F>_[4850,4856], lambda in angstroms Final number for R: 0.84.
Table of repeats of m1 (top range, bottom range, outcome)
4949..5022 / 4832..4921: 1.18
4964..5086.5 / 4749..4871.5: 1.37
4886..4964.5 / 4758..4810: 1.25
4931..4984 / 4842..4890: 1.21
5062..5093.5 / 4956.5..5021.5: 1.12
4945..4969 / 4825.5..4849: 1.37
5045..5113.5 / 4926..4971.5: 1.11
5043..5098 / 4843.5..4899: 1.29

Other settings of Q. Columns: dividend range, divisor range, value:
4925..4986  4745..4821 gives 1.27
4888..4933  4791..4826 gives 1.07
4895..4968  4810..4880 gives 1.14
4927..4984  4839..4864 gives 1.21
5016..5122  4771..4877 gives 1.27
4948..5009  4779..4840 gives 1.21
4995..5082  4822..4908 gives 1.18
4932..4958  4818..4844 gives 1.25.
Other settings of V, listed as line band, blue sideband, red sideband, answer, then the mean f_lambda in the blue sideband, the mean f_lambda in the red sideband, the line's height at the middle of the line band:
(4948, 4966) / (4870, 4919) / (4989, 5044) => -0.89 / 0.959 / 1.07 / 1.01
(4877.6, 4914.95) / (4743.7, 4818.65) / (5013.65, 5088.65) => -0.65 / 0.829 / 1.11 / 0.948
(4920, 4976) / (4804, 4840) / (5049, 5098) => -3.87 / 0.862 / 1.12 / 0.991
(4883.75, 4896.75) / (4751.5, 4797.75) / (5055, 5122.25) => -0.43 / 0.83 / 1.13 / 0.94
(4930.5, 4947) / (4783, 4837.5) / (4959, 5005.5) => -0.89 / 0.876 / 1.05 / 1.01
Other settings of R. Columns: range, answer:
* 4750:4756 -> 0.731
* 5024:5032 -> 1.11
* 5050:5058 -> 1.07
